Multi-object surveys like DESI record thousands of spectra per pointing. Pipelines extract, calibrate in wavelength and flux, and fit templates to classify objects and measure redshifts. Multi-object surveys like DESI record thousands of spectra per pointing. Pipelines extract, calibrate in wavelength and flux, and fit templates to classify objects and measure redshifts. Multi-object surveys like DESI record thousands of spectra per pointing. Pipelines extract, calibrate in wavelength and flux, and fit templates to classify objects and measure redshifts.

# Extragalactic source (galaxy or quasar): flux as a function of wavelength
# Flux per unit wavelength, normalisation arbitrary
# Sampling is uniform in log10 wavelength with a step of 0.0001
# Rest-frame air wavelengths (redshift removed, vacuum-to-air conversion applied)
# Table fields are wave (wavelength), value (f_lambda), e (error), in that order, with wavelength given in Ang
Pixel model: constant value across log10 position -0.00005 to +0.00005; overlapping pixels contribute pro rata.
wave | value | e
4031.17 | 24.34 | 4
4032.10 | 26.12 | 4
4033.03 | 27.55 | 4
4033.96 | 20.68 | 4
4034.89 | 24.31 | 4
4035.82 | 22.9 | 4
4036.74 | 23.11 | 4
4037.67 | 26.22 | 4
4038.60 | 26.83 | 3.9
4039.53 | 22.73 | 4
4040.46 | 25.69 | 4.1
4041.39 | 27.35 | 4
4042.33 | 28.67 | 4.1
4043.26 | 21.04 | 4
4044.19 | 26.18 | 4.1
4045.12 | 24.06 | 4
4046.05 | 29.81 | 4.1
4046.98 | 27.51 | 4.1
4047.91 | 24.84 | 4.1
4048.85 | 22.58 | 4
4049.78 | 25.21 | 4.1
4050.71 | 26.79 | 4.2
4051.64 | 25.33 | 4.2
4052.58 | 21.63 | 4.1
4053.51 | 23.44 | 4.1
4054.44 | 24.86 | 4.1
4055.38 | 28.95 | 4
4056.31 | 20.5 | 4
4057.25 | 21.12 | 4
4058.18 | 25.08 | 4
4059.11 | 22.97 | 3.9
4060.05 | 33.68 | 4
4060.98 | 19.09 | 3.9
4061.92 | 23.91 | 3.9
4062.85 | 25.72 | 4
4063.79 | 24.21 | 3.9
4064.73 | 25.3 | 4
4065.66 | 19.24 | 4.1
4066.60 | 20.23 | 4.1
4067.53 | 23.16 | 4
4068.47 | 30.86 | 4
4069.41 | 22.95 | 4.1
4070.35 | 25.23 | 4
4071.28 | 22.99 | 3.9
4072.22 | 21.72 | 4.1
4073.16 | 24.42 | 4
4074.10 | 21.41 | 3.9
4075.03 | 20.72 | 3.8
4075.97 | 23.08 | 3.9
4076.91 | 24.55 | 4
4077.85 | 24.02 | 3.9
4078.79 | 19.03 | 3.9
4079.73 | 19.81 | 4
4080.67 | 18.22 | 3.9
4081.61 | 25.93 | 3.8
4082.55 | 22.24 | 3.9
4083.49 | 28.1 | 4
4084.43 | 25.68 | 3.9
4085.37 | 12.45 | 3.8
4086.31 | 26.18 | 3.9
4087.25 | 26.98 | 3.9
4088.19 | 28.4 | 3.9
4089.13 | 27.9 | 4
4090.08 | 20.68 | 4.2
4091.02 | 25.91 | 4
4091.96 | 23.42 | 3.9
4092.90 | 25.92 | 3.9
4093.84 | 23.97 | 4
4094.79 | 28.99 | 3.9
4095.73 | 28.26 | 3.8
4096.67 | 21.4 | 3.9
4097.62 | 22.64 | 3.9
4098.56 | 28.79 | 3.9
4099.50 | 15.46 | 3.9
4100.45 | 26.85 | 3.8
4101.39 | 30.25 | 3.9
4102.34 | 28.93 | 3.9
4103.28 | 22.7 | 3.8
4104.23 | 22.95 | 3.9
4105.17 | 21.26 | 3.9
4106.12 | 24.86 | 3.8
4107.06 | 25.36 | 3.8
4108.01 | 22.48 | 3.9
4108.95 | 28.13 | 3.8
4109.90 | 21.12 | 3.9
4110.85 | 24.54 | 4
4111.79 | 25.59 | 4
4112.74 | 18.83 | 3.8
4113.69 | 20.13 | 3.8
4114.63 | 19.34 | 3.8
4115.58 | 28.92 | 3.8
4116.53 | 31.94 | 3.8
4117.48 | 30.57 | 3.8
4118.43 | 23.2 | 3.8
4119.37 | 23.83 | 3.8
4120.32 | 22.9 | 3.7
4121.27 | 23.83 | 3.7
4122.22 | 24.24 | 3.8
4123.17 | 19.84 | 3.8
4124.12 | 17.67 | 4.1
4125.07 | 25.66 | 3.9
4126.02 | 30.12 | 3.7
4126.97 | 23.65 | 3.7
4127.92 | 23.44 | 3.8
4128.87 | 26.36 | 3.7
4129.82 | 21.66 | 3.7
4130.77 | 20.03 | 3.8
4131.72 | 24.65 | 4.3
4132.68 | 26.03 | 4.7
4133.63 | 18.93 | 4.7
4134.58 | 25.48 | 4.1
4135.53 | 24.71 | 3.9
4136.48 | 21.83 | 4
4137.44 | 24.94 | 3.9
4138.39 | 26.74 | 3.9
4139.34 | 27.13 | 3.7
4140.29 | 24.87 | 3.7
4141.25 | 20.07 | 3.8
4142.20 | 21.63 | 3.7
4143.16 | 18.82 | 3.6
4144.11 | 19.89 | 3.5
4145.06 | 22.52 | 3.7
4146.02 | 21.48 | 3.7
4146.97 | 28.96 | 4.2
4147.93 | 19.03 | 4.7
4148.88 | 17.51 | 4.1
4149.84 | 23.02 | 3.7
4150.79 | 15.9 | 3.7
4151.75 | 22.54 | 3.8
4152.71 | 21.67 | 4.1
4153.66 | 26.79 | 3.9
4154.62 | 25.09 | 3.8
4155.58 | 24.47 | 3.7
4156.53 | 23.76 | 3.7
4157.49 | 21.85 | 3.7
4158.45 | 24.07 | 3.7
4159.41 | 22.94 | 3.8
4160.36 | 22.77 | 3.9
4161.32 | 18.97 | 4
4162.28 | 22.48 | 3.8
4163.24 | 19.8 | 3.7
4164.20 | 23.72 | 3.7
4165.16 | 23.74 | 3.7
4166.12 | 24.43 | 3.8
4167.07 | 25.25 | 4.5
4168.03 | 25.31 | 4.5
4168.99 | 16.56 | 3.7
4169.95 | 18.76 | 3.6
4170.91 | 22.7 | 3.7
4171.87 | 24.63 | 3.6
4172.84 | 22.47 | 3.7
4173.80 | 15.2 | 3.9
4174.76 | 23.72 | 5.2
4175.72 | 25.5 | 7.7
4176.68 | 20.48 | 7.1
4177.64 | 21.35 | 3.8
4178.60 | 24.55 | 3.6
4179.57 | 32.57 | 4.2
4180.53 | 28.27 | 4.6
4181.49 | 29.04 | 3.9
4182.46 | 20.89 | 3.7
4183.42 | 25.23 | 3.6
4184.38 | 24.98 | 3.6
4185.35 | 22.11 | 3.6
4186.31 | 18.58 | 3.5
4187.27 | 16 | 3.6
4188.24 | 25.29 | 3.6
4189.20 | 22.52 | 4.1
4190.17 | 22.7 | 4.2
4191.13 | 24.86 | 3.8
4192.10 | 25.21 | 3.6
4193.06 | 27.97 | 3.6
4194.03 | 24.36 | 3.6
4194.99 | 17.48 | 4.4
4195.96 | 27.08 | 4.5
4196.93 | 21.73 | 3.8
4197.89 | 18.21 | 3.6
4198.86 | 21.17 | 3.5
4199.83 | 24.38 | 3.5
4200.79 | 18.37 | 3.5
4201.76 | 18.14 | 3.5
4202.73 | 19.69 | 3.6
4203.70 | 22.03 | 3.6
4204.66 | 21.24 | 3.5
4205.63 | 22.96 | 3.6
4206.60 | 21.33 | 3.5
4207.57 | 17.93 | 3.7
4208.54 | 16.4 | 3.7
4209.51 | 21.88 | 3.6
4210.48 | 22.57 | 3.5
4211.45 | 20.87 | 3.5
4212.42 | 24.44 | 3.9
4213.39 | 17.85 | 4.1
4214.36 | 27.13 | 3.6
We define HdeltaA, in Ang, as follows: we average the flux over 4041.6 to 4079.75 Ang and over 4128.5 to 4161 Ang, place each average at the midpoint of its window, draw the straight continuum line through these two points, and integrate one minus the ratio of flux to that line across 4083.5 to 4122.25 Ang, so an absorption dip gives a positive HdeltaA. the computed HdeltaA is -1.8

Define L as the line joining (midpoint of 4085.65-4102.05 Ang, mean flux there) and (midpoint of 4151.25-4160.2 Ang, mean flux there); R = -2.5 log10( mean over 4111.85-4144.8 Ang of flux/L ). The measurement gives 0.035 mag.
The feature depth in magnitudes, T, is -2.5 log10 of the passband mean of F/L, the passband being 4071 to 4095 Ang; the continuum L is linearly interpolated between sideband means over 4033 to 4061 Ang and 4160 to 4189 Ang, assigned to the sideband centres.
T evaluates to 0.04 mag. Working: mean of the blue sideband 24.9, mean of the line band 23.5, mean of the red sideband 22.8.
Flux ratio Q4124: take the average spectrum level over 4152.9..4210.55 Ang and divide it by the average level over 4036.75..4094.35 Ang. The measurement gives 0.93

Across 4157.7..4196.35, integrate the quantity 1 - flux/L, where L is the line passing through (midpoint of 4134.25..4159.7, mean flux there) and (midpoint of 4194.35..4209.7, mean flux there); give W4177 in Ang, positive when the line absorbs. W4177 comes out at -2.6 Ang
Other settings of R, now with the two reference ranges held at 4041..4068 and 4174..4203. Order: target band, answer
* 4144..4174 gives 0.054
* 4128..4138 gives 0.008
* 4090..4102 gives -0.040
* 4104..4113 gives 0.013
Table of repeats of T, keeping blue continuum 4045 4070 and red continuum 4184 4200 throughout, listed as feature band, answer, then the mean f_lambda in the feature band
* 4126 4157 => 0.013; 23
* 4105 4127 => -0.020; 24.1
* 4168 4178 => 0.074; 21.3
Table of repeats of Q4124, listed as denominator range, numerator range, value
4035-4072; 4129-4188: 0.93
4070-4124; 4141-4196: 0.95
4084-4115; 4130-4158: 0.94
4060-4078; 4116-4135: 1.03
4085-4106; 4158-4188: 0.93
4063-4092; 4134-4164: 0.97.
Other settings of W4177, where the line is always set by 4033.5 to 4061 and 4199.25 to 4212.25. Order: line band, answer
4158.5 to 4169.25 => -0.37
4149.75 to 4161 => -0.42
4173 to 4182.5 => -1.26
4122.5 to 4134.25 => -0.25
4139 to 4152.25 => 0.40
